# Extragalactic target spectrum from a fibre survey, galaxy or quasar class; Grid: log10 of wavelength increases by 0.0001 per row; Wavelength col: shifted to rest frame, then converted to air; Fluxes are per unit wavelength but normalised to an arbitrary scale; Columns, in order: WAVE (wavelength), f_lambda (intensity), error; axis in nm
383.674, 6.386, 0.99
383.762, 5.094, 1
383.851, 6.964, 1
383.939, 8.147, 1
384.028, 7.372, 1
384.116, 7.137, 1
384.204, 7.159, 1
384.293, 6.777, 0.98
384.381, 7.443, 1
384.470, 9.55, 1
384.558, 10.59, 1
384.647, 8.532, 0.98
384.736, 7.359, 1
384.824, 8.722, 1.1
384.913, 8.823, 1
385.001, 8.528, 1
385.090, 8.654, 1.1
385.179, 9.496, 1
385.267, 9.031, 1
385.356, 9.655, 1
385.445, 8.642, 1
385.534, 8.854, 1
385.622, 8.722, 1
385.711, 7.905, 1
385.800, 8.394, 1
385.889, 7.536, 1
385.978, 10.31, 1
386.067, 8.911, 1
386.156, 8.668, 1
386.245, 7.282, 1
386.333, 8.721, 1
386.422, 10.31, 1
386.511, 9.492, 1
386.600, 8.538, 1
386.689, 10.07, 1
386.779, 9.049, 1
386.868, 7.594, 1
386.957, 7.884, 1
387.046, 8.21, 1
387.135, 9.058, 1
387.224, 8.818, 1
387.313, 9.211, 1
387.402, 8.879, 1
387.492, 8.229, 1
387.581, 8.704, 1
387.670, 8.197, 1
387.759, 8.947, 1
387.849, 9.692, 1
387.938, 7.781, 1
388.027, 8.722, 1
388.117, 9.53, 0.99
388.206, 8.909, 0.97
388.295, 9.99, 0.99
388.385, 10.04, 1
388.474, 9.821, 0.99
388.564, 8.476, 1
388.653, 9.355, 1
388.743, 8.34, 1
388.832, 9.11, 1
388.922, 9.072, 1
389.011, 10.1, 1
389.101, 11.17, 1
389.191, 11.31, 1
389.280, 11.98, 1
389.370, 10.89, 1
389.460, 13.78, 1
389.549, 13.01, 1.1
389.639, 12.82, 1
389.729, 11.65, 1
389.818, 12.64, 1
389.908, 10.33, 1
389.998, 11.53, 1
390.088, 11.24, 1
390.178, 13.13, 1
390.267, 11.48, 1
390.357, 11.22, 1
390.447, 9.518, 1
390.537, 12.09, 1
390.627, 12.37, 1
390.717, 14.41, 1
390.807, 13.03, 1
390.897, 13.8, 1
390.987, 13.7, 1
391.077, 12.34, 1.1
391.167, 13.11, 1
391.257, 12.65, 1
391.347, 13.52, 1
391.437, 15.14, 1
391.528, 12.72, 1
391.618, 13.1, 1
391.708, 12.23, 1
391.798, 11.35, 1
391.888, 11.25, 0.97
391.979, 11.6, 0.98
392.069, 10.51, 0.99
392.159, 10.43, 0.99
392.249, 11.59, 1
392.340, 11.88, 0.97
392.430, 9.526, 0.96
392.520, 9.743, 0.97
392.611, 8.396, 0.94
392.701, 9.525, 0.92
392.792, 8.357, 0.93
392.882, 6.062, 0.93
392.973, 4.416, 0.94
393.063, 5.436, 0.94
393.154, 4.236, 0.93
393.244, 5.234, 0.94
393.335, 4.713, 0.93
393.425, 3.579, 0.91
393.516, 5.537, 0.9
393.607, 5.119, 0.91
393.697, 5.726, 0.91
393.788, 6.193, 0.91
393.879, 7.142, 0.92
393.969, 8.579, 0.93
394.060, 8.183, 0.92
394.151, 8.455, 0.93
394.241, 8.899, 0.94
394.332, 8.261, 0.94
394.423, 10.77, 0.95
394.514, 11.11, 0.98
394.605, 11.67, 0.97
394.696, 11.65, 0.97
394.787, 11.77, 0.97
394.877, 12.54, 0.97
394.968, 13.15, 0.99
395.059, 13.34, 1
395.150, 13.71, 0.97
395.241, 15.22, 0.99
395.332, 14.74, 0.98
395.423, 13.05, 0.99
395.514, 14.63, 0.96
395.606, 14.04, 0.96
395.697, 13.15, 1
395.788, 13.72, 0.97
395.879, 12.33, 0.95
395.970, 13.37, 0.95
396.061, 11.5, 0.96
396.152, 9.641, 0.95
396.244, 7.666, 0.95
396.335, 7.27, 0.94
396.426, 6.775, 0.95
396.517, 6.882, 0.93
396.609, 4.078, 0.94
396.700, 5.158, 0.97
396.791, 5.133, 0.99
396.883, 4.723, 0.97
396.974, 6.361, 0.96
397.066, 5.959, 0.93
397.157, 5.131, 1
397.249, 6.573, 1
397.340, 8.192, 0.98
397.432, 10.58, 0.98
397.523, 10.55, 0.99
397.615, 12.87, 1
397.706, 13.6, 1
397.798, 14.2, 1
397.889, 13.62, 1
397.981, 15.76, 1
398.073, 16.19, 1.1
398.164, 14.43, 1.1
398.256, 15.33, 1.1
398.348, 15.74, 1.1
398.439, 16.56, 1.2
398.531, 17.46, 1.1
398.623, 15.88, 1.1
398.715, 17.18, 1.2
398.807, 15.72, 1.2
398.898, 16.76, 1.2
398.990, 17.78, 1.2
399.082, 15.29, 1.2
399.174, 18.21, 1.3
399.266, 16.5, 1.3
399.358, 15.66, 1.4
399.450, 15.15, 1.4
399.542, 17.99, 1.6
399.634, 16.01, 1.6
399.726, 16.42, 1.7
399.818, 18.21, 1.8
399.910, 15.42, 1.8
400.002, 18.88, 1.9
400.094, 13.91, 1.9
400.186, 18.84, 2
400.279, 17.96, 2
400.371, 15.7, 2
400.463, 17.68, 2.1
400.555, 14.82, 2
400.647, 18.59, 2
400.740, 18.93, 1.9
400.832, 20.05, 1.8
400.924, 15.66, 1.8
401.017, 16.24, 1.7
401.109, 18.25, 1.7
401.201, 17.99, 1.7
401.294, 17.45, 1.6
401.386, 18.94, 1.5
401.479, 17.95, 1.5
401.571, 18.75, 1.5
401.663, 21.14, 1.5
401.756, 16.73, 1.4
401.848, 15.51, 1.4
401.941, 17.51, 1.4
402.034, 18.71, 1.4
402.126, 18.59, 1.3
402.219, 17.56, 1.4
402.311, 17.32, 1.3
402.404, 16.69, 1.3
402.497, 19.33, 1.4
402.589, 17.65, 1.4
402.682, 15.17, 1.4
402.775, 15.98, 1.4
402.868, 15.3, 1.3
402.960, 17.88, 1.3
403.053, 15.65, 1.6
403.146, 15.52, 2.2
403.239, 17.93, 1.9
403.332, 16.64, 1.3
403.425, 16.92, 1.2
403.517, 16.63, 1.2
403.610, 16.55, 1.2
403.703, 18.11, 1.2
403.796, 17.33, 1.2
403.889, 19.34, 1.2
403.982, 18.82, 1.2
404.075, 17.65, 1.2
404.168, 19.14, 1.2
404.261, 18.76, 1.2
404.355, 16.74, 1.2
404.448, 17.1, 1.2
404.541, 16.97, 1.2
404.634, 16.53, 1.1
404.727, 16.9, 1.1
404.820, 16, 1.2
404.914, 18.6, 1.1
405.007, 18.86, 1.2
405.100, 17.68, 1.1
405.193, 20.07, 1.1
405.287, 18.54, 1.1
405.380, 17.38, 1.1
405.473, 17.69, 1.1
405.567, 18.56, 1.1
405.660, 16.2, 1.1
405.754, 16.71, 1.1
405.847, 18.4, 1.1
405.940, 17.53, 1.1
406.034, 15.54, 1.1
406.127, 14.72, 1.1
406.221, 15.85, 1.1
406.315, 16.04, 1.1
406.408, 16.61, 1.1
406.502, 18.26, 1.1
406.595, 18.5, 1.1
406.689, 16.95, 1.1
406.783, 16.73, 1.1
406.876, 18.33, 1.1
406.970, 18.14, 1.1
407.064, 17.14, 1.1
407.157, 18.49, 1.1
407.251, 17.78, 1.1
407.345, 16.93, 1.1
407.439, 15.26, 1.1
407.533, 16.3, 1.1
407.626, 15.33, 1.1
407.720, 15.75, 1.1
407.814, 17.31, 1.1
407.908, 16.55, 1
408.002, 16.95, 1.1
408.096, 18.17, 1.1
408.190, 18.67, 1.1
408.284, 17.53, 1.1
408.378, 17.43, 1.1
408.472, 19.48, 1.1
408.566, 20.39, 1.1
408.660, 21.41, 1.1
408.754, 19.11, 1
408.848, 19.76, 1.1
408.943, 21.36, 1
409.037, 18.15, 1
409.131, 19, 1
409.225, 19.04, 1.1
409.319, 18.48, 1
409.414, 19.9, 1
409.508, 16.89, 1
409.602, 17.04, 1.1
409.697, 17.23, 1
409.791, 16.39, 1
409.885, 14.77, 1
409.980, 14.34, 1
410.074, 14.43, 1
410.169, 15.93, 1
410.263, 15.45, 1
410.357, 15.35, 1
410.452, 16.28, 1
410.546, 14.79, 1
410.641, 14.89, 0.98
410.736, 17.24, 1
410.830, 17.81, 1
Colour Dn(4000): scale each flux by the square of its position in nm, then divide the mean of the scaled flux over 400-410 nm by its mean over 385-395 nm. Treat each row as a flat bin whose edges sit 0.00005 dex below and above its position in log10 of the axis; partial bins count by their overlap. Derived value 1.94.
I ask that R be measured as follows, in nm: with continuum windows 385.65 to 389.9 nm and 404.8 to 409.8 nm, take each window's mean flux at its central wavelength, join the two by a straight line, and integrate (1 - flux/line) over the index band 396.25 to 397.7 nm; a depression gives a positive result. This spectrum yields 0.665 nm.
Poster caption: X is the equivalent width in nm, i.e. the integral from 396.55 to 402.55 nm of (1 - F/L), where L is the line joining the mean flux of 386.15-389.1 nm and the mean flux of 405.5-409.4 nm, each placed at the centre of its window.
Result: -0.32 nm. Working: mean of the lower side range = 8.97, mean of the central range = 15.1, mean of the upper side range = 17.7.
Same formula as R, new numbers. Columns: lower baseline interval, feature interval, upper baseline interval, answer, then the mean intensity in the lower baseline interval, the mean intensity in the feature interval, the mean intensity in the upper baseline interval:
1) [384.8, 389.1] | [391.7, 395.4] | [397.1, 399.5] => 0.839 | 8.92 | 9.31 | 14.2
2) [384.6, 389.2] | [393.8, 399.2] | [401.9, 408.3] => 0.719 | 8.93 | 11.6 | 17.3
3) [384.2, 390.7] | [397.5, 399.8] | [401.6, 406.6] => -0.137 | 9.58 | 15.7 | 17.4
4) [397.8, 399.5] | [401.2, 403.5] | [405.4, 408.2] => -0.125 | 16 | 17.4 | 17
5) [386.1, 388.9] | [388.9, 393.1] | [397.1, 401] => -0.219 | 8.89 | 11.3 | 15.4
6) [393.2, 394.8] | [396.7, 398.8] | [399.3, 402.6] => 0.228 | 7.85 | 11.8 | 17.4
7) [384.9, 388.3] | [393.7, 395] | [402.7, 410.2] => 0.265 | 8.81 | 9.72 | 17.4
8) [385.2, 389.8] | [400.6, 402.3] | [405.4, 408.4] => -0.352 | 9.42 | 18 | 17.1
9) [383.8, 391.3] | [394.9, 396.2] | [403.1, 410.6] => -0.033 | 9.76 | 13.2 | 17.4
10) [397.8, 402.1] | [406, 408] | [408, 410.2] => 0.110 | 16.9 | 16.8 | 18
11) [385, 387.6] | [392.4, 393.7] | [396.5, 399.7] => 0.550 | 8.78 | 6.36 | 12.7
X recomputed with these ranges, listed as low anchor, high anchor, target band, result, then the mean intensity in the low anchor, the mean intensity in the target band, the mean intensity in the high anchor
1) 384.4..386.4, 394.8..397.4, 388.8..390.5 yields -0.40 nm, 8.77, 11.4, 9.95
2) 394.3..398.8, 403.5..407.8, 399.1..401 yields -0.44 nm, 11.5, 17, 17.3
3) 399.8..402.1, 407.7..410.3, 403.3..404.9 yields 0.02 nm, 17.6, 17.4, 17.8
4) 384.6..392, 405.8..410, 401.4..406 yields -0.45 nm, 10.2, 17.5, 17.6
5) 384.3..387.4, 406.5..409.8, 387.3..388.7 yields 0.09 nm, 8.76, 9.02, 18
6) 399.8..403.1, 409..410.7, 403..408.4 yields -0.10 nm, 17.4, 17.3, 16.6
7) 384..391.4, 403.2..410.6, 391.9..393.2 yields 0.33 nm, 9.87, 8.75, 17.4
